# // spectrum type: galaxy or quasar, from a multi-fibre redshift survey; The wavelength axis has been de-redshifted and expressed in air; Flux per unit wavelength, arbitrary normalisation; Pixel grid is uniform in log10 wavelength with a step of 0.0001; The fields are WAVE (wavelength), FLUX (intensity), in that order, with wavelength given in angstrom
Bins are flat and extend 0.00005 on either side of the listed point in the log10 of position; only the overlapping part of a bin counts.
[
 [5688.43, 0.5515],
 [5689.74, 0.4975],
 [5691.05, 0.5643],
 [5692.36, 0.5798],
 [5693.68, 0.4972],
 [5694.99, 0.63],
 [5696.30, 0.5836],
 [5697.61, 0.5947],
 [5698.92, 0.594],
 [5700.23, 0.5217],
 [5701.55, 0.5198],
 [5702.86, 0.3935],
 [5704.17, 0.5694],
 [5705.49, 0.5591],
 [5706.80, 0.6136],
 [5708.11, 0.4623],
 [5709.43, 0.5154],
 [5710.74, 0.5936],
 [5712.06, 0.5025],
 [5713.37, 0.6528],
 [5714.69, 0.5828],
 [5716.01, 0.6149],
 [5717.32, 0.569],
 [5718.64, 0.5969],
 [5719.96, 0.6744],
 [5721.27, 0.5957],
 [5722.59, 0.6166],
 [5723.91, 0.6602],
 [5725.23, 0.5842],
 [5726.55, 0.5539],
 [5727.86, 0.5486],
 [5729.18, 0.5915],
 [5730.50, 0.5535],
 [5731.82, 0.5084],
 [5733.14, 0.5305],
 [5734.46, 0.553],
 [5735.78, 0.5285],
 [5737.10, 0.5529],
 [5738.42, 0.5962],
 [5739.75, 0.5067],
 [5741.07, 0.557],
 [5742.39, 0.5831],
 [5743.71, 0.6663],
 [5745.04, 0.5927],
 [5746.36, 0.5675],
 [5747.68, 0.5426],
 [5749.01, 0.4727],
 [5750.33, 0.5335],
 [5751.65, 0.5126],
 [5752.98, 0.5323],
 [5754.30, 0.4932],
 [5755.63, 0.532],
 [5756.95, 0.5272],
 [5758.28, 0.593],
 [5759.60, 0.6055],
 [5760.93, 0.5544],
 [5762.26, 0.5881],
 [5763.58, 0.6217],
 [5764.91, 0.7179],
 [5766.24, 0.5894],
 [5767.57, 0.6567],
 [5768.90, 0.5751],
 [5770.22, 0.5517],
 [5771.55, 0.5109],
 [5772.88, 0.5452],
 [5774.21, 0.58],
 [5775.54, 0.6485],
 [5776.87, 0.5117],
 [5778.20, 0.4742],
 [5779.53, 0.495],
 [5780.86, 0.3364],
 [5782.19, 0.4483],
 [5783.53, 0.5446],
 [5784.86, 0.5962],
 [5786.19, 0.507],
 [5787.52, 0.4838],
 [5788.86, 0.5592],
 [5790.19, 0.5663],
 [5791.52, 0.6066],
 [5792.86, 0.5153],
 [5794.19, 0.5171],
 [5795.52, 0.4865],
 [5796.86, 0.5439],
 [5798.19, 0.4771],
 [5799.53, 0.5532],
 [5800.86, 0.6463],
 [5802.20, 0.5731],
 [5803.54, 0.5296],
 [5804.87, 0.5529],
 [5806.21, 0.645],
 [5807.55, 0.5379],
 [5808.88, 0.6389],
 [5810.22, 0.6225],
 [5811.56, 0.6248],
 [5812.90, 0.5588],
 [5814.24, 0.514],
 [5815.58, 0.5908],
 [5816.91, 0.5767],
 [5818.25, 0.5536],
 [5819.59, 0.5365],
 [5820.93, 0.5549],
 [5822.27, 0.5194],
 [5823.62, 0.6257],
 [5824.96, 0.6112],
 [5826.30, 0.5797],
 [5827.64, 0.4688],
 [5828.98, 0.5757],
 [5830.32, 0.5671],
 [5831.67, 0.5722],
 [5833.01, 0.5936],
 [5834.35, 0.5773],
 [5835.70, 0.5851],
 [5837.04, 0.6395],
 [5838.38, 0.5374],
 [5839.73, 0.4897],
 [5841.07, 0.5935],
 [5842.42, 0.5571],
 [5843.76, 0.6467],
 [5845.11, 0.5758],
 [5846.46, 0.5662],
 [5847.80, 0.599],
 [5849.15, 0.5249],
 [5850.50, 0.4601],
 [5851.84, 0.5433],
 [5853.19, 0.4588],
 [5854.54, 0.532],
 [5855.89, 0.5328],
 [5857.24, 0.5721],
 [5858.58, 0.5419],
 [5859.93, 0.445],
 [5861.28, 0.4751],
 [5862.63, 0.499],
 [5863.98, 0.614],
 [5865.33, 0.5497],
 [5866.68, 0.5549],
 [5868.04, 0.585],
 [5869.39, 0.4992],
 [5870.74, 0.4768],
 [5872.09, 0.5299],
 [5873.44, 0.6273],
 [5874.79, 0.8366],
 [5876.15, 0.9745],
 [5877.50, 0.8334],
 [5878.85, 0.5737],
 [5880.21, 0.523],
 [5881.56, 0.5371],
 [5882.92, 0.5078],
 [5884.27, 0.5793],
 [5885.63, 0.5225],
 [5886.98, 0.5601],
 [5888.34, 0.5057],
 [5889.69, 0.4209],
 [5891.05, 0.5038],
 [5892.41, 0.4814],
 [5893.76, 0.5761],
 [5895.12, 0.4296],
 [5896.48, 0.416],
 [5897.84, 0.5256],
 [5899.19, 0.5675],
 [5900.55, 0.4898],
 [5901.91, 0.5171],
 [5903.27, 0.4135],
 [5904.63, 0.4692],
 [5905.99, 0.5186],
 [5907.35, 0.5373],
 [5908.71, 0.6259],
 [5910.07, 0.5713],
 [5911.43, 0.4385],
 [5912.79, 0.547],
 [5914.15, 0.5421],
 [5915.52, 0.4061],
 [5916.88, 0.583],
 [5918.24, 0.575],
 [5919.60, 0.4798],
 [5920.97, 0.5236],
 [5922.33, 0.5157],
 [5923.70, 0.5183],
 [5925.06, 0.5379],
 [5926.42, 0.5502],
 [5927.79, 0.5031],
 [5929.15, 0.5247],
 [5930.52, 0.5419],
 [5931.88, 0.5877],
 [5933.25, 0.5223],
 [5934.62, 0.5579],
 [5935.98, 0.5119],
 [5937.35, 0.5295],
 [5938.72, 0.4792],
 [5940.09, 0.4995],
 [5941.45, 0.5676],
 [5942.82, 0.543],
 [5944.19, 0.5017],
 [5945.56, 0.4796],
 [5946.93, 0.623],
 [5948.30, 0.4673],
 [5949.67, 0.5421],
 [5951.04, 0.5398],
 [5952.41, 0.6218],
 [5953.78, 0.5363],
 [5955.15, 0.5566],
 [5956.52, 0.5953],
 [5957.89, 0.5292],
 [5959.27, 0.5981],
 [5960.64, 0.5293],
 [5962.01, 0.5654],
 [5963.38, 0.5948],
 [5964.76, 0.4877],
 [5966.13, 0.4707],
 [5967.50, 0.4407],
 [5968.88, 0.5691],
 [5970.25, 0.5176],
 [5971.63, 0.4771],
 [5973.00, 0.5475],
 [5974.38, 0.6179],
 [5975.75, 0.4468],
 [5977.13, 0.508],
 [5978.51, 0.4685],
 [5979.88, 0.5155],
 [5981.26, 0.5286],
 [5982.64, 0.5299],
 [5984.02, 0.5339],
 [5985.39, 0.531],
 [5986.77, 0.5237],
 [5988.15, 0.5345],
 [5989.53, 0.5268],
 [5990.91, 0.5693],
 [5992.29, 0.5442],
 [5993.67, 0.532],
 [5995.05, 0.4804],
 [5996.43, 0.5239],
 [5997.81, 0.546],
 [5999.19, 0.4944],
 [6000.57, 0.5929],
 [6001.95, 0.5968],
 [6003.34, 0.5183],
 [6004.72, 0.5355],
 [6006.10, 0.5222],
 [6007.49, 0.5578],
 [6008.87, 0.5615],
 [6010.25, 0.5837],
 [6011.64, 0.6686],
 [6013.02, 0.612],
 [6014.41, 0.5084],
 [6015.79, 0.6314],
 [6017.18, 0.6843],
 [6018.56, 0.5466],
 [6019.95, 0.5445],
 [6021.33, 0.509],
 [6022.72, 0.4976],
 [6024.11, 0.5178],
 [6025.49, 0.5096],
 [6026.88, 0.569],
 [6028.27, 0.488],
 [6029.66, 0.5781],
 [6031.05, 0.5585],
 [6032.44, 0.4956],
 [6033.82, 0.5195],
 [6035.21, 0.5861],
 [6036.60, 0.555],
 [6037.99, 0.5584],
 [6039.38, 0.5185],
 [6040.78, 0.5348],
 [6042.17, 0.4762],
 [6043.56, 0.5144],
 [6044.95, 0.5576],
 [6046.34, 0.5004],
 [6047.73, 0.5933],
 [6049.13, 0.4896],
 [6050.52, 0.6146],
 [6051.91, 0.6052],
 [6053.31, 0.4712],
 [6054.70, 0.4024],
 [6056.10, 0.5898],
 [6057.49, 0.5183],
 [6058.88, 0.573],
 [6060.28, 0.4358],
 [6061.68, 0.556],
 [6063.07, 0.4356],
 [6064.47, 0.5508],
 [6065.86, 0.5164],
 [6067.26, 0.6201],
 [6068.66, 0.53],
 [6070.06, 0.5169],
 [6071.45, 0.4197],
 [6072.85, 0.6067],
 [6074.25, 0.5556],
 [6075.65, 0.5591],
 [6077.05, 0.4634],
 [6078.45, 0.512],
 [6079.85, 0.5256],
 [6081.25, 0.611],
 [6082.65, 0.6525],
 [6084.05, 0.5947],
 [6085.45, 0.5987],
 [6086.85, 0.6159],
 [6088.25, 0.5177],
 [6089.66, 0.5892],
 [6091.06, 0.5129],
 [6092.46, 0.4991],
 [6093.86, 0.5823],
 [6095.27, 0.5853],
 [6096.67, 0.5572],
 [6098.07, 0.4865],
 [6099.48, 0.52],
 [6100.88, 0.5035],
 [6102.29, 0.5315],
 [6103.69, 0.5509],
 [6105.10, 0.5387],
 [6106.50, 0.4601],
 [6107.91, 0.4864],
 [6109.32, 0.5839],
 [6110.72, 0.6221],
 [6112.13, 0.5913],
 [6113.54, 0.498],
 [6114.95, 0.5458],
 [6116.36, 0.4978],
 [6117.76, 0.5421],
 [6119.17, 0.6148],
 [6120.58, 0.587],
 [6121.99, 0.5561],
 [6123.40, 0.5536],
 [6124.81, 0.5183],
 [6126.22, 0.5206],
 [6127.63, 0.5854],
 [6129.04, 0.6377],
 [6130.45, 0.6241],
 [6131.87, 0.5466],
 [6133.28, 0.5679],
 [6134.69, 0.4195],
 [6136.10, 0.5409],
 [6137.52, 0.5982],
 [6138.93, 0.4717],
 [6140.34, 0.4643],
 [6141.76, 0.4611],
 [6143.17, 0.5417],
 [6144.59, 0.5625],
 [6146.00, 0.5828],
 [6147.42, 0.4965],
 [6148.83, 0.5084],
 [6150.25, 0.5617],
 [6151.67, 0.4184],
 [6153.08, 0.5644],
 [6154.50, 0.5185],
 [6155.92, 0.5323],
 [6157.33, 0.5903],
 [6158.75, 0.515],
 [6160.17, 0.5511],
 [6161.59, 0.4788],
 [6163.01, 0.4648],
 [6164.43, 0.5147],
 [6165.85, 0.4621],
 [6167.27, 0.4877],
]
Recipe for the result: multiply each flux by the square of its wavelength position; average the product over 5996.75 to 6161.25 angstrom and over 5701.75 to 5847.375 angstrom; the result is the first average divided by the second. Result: 1.07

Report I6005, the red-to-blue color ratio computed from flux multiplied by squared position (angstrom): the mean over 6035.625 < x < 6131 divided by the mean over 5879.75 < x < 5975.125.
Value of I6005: 1.1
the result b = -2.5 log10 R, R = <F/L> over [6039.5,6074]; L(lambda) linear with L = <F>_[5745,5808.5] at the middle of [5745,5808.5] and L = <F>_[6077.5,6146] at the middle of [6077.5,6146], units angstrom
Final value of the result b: 0.04 mag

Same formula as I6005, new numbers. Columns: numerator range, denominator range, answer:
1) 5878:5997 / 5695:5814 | 1.00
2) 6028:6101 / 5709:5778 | 1.05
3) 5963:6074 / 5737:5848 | 1.03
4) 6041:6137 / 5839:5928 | 1.07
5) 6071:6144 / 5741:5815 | 1.10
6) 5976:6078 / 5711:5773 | 1.03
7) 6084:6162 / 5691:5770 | 1.09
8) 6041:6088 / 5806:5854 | 1.03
